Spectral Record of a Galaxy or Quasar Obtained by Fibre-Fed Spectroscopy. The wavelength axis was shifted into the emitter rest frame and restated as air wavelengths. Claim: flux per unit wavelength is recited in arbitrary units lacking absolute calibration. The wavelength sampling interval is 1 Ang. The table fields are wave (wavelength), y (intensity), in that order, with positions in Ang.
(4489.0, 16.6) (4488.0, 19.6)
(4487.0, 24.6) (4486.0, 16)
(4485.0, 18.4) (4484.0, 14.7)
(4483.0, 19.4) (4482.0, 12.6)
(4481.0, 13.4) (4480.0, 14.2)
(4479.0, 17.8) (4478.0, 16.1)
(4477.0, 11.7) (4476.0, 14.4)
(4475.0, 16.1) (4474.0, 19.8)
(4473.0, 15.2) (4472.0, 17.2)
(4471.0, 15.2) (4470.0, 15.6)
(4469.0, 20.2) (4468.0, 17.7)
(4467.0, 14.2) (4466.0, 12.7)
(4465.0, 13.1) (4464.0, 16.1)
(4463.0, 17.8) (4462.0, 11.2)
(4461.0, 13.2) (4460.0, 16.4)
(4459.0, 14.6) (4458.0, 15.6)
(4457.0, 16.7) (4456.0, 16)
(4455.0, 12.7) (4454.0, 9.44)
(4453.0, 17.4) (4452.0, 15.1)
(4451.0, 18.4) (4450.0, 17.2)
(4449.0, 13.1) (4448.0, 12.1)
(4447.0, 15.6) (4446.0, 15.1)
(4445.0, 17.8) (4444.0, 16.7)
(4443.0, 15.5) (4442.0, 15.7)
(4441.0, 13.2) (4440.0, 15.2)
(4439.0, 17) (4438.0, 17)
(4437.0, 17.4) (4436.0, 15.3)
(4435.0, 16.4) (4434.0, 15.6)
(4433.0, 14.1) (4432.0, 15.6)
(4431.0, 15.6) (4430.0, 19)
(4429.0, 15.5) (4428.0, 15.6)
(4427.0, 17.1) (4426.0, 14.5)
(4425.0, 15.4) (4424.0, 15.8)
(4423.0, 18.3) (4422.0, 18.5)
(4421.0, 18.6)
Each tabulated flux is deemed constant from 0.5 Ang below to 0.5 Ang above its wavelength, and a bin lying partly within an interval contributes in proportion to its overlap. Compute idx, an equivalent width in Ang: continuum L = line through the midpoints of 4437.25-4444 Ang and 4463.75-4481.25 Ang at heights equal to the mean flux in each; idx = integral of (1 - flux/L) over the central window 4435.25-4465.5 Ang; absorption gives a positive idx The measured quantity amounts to 0.86 Ang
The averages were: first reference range 15.7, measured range 15.3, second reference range 15.6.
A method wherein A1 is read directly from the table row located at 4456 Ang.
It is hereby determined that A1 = 16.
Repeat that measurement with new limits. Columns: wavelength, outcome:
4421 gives 18.6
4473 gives 15.2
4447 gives 15.6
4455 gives 12.7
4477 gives 11.7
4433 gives 14.1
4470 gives 15.6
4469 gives 20.2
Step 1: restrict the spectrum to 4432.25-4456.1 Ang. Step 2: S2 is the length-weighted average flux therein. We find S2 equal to 15.4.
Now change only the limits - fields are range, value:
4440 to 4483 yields 15.3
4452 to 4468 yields 14.6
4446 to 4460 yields 15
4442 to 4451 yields 15.6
